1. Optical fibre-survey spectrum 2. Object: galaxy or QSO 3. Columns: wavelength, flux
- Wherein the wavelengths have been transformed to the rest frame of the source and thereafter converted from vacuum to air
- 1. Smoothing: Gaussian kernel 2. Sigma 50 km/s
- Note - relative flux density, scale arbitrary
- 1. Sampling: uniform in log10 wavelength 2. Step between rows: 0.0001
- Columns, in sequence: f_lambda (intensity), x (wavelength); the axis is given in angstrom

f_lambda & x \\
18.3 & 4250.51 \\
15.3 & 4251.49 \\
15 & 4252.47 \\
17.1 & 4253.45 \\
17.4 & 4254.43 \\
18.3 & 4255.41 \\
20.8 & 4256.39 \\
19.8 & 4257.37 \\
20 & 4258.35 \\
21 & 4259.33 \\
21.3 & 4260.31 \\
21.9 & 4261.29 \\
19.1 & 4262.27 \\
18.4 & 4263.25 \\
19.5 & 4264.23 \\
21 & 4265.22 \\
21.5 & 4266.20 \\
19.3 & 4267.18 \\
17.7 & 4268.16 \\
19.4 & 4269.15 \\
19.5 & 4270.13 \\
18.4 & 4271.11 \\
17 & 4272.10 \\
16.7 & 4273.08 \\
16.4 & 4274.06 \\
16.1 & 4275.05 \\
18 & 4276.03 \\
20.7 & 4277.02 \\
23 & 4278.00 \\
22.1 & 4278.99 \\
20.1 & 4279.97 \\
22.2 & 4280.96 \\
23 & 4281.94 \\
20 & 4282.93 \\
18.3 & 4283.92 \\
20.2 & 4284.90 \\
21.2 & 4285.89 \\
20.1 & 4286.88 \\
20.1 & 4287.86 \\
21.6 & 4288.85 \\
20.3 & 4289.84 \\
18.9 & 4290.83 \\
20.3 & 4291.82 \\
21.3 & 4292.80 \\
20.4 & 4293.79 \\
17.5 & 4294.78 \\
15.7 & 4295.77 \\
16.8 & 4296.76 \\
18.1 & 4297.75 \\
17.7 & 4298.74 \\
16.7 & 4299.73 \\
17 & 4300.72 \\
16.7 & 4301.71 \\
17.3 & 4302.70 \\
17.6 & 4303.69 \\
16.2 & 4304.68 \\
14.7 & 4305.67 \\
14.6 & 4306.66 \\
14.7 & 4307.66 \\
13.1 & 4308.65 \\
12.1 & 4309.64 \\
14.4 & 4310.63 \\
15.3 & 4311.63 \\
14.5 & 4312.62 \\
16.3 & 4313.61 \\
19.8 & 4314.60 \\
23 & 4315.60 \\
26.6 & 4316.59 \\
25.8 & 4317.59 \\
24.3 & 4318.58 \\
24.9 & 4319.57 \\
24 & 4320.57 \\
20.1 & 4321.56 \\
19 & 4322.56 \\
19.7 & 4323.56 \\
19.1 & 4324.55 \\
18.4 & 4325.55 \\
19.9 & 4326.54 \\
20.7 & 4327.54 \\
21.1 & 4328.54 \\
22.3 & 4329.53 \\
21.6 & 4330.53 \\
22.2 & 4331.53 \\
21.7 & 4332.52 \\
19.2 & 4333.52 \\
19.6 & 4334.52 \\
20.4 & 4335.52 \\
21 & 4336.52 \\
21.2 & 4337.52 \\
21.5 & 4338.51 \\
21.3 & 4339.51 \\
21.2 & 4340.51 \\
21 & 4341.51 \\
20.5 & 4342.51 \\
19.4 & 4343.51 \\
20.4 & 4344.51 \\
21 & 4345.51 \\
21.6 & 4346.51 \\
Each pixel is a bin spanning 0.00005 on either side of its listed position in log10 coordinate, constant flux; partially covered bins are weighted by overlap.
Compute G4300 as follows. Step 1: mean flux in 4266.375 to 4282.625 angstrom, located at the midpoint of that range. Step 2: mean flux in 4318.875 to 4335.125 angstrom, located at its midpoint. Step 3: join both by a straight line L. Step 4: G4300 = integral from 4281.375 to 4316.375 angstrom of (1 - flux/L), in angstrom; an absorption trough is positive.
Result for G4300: 3.69 angstrom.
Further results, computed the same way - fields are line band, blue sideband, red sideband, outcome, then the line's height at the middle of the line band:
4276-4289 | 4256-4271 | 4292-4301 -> -1.4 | 18.9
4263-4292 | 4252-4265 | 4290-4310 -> -2.4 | 18.2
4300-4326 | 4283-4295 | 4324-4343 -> 2.6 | 20.4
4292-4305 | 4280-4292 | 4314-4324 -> 2.2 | 21.3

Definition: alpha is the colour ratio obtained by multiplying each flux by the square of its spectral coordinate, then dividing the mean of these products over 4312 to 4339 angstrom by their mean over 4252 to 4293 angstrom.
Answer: 1.1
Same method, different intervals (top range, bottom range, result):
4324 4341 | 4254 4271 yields 1.09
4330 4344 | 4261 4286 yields 1.10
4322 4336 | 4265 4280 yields 1.09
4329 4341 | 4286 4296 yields 1.09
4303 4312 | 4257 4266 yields 0.75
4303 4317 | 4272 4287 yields 0.85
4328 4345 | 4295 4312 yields 1.34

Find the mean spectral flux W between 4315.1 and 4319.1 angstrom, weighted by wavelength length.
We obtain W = 24.9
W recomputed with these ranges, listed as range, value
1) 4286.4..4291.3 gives 20.2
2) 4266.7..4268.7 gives 18.5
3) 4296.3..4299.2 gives 17.5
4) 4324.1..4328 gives 19.5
